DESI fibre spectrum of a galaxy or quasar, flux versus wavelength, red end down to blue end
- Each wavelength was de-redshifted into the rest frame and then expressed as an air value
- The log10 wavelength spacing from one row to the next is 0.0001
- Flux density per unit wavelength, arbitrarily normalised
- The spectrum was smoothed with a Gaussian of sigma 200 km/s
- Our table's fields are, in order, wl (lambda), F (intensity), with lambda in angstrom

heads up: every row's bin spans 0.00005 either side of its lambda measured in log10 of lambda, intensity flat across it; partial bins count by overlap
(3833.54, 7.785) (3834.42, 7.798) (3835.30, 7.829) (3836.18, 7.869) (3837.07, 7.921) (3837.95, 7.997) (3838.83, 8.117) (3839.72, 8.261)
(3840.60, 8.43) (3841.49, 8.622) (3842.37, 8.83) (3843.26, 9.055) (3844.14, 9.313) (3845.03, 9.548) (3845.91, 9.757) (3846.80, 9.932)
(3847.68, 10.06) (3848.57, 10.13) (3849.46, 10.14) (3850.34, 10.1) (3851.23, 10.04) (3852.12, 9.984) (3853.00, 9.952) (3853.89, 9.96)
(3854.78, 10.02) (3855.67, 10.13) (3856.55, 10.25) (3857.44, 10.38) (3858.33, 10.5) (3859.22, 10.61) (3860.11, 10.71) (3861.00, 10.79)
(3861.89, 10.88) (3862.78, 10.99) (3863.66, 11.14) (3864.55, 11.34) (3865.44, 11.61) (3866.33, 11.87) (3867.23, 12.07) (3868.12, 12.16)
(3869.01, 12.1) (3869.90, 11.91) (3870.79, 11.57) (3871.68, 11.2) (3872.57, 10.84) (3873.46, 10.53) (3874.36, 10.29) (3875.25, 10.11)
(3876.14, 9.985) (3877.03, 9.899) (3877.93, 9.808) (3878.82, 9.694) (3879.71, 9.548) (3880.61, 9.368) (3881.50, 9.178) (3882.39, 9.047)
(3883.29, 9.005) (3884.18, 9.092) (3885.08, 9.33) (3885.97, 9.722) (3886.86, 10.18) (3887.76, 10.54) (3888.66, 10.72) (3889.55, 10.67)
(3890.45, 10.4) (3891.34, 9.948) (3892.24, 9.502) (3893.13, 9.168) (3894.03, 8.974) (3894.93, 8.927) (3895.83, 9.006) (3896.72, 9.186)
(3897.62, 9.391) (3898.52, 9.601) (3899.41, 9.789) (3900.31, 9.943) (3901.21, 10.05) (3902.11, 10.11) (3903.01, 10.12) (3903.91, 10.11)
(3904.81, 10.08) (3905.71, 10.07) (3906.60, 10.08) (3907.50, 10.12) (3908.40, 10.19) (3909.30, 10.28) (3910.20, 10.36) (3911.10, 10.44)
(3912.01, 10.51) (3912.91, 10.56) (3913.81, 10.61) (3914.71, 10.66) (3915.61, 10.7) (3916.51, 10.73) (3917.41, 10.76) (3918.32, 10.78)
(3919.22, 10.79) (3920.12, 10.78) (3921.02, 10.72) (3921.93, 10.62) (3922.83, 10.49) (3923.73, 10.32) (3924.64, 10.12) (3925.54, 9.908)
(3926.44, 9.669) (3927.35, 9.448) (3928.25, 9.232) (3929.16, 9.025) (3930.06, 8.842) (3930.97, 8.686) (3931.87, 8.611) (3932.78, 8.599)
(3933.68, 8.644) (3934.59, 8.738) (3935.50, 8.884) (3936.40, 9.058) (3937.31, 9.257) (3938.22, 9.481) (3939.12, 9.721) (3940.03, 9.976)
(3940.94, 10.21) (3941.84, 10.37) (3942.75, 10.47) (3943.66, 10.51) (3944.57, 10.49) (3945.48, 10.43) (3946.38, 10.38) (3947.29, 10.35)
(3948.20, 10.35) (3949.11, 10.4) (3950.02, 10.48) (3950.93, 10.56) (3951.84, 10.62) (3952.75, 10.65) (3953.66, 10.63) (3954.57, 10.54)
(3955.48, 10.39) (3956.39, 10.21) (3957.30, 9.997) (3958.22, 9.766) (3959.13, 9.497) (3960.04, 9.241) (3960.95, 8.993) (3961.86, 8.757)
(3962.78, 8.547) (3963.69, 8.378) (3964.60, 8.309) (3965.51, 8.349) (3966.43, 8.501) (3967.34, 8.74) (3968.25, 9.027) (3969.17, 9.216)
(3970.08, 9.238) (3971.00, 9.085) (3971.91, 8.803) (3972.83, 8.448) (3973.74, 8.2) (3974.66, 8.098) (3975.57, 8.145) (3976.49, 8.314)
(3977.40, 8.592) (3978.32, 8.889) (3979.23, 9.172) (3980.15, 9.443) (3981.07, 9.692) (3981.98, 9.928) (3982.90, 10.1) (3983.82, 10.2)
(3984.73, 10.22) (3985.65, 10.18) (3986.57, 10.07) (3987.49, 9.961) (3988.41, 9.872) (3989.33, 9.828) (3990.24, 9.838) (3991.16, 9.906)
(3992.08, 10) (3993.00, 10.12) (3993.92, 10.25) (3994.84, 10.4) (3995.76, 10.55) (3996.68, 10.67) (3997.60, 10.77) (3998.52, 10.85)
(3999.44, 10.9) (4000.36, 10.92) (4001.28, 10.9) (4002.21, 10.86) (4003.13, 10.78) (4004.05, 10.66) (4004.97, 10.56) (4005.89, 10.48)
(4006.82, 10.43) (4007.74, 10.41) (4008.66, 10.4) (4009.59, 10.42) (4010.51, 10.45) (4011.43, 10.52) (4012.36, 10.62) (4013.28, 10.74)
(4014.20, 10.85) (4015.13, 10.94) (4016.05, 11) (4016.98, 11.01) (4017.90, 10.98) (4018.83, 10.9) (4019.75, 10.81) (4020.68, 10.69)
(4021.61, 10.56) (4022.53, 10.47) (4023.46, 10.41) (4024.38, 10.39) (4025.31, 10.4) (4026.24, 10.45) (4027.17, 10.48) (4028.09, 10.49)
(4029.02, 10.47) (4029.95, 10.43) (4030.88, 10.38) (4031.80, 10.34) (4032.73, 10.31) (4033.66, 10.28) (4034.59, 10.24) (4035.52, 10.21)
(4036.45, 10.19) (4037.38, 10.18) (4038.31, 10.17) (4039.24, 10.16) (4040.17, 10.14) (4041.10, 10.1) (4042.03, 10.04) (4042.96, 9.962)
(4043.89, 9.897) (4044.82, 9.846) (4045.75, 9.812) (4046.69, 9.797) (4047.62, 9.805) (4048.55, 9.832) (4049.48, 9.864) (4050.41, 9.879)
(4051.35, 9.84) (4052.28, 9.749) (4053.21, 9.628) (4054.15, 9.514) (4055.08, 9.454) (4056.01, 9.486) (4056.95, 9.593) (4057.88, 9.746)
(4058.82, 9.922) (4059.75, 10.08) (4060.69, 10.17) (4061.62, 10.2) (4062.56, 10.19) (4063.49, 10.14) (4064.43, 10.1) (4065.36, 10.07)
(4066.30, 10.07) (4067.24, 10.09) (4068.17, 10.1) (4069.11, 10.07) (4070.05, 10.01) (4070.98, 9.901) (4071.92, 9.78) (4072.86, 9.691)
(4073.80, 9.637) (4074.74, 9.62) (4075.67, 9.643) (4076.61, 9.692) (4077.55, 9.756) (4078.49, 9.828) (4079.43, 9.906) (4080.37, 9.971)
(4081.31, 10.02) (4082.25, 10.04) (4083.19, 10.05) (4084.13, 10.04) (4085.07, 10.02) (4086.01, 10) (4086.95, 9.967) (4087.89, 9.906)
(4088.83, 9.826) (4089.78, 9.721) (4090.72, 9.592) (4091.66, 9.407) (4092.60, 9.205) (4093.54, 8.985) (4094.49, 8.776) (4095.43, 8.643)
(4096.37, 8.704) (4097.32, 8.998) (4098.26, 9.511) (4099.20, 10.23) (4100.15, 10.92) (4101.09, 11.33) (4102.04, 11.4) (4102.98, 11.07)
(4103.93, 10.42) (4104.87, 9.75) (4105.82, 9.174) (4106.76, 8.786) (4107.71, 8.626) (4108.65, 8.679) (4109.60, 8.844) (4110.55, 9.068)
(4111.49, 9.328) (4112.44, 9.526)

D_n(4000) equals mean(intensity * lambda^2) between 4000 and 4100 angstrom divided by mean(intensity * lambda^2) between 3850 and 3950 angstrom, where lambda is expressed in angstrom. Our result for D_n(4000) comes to 1.1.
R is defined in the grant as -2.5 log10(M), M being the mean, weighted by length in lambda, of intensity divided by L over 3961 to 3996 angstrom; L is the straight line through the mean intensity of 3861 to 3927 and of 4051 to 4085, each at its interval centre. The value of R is 0.09 mag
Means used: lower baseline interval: 10.3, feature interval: 9.29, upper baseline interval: 9.89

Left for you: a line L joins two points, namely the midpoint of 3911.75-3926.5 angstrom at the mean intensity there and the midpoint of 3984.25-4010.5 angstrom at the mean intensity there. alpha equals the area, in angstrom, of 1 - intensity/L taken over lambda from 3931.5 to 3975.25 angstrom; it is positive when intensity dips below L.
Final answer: 4.1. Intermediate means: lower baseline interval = 10.5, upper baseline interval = 10.4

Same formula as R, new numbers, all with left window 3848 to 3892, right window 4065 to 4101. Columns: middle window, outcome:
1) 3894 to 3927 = 0.01 mag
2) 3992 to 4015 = -0.06 mag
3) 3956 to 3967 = 0.12 mag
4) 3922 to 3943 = 0.08 mag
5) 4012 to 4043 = -0.06 mag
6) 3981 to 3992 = 0.01 mag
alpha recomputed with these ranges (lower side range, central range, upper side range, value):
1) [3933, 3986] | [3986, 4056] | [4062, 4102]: -4.7 angstrom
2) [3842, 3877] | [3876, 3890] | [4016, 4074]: 1.0 angstrom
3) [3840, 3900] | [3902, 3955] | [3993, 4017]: 1.4 angstrom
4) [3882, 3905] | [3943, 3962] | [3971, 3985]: -1.9 angstrom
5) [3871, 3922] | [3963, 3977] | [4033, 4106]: 2.0 angstrom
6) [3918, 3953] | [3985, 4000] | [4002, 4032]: 0.2 angstrom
